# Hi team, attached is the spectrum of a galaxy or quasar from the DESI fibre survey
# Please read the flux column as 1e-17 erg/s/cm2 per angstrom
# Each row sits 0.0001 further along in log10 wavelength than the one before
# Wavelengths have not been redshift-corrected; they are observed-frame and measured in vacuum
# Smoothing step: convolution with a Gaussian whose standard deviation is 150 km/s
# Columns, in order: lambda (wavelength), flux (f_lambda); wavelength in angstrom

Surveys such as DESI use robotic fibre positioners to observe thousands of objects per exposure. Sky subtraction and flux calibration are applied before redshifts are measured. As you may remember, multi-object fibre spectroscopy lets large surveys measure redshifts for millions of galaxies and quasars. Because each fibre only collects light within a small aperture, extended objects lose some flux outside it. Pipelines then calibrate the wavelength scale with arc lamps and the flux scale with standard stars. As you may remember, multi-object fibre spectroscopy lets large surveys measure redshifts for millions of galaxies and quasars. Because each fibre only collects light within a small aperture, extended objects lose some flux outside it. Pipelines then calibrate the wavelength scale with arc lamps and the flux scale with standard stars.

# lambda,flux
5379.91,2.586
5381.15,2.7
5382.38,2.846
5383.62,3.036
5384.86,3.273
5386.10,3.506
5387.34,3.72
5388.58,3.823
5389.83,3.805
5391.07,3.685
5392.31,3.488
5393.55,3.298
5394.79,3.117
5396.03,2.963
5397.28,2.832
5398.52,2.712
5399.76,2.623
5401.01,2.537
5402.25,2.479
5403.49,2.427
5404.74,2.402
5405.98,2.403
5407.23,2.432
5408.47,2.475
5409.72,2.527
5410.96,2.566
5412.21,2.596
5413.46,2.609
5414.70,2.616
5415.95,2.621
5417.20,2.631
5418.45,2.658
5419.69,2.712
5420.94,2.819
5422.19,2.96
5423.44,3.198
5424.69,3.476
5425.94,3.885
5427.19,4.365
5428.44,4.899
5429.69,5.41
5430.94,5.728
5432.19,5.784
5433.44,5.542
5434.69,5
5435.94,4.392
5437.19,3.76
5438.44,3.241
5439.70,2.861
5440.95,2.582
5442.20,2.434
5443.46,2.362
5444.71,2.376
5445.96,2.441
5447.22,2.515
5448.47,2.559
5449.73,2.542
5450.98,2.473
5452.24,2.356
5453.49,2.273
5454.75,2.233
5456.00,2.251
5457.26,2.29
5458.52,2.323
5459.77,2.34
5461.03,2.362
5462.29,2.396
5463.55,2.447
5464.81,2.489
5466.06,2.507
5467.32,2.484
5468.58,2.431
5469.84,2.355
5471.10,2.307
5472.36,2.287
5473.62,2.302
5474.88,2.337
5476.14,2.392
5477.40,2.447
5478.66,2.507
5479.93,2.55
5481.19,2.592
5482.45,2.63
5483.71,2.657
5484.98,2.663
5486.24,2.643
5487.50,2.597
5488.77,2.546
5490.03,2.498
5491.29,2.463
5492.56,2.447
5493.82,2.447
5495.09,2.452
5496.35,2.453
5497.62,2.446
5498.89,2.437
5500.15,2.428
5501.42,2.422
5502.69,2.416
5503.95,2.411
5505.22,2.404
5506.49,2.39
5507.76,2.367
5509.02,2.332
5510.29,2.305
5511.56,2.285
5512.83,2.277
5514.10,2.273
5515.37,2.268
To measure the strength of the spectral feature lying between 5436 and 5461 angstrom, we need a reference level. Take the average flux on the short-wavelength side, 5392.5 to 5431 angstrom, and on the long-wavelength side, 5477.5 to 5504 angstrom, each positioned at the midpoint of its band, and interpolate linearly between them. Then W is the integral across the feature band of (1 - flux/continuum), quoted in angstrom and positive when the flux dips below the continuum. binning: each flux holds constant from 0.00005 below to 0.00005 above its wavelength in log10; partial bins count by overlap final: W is 1.96 angstrom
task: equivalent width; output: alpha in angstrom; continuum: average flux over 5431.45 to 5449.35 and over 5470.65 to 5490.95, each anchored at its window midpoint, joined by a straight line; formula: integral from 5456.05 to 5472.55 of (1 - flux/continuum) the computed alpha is 2.8 angstrom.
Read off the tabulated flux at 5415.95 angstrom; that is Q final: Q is 2.621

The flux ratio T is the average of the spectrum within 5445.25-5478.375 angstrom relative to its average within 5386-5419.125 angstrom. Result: 0.84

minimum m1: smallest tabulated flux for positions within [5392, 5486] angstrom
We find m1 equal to 2.233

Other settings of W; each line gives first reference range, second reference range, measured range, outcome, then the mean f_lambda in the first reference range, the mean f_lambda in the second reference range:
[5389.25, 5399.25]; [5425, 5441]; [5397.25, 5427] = 8.3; 3.23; 4.47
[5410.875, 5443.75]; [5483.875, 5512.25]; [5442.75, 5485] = 7.9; 3.57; 2.45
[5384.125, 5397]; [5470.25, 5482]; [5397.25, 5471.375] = -0.8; 3.45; 2.42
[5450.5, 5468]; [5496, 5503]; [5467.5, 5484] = -0.3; 2.37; 2.43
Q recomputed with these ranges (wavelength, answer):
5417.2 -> 2.631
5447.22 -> 2.515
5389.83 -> 3.805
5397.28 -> 2.832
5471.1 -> 2.307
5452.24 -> 2.356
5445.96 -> 2.441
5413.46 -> 2.609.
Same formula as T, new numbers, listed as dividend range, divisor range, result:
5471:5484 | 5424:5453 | 0.68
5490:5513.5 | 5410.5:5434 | 0.66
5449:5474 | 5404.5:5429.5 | 0.79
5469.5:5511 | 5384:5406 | 0.80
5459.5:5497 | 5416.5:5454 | 0.72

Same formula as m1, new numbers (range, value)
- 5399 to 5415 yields 2.402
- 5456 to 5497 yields 2.251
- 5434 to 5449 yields 2.362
